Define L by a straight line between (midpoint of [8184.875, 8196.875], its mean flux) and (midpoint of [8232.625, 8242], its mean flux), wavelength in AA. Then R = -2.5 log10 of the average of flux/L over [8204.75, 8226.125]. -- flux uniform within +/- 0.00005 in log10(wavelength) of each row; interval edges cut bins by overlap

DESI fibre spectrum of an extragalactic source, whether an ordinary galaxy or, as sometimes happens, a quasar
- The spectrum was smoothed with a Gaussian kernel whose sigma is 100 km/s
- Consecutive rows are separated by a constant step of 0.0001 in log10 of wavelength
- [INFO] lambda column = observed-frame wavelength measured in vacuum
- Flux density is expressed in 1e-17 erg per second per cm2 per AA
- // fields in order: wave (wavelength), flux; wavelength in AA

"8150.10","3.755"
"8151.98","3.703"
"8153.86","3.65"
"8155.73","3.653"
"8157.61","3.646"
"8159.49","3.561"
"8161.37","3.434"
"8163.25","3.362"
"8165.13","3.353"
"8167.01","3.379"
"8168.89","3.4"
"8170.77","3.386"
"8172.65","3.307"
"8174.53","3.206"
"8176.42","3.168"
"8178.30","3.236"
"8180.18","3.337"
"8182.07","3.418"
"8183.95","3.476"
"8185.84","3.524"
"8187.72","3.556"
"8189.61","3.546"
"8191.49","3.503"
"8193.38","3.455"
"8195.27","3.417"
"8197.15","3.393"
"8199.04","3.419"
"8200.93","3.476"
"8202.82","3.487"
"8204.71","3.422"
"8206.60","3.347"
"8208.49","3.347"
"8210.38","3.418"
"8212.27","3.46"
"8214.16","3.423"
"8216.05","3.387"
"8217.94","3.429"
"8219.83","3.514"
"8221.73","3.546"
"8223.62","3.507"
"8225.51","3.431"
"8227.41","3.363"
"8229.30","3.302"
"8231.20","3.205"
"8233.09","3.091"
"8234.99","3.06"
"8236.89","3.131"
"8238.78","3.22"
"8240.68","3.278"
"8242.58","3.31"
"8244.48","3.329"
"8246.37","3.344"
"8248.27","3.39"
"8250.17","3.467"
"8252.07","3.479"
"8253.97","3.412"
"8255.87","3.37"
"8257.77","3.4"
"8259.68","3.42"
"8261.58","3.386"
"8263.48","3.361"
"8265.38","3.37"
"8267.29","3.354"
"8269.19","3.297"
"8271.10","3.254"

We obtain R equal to -0.04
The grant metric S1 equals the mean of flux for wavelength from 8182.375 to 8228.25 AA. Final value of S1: 3.45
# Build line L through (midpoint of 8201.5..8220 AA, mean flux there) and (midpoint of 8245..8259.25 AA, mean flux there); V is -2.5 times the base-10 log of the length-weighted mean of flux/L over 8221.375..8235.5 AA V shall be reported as 0.03 mag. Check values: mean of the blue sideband 3.42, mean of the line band 3.31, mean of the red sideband 3.41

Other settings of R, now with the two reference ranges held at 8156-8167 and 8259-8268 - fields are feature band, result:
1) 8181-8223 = -0.01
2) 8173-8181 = 0.07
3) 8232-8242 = 0.08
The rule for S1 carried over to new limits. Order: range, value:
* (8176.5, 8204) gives 3.44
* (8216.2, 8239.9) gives 3.32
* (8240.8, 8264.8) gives 3.39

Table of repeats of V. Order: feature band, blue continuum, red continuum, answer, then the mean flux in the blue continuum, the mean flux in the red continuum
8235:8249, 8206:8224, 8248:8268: 0.047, 3.44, 3.4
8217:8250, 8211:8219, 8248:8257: 0.033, 3.43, 3.43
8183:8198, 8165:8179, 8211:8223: -0.037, 3.3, 3.46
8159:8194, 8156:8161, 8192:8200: 0.035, 3.59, 3.42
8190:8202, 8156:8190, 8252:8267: -0.015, 3.41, 3.39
